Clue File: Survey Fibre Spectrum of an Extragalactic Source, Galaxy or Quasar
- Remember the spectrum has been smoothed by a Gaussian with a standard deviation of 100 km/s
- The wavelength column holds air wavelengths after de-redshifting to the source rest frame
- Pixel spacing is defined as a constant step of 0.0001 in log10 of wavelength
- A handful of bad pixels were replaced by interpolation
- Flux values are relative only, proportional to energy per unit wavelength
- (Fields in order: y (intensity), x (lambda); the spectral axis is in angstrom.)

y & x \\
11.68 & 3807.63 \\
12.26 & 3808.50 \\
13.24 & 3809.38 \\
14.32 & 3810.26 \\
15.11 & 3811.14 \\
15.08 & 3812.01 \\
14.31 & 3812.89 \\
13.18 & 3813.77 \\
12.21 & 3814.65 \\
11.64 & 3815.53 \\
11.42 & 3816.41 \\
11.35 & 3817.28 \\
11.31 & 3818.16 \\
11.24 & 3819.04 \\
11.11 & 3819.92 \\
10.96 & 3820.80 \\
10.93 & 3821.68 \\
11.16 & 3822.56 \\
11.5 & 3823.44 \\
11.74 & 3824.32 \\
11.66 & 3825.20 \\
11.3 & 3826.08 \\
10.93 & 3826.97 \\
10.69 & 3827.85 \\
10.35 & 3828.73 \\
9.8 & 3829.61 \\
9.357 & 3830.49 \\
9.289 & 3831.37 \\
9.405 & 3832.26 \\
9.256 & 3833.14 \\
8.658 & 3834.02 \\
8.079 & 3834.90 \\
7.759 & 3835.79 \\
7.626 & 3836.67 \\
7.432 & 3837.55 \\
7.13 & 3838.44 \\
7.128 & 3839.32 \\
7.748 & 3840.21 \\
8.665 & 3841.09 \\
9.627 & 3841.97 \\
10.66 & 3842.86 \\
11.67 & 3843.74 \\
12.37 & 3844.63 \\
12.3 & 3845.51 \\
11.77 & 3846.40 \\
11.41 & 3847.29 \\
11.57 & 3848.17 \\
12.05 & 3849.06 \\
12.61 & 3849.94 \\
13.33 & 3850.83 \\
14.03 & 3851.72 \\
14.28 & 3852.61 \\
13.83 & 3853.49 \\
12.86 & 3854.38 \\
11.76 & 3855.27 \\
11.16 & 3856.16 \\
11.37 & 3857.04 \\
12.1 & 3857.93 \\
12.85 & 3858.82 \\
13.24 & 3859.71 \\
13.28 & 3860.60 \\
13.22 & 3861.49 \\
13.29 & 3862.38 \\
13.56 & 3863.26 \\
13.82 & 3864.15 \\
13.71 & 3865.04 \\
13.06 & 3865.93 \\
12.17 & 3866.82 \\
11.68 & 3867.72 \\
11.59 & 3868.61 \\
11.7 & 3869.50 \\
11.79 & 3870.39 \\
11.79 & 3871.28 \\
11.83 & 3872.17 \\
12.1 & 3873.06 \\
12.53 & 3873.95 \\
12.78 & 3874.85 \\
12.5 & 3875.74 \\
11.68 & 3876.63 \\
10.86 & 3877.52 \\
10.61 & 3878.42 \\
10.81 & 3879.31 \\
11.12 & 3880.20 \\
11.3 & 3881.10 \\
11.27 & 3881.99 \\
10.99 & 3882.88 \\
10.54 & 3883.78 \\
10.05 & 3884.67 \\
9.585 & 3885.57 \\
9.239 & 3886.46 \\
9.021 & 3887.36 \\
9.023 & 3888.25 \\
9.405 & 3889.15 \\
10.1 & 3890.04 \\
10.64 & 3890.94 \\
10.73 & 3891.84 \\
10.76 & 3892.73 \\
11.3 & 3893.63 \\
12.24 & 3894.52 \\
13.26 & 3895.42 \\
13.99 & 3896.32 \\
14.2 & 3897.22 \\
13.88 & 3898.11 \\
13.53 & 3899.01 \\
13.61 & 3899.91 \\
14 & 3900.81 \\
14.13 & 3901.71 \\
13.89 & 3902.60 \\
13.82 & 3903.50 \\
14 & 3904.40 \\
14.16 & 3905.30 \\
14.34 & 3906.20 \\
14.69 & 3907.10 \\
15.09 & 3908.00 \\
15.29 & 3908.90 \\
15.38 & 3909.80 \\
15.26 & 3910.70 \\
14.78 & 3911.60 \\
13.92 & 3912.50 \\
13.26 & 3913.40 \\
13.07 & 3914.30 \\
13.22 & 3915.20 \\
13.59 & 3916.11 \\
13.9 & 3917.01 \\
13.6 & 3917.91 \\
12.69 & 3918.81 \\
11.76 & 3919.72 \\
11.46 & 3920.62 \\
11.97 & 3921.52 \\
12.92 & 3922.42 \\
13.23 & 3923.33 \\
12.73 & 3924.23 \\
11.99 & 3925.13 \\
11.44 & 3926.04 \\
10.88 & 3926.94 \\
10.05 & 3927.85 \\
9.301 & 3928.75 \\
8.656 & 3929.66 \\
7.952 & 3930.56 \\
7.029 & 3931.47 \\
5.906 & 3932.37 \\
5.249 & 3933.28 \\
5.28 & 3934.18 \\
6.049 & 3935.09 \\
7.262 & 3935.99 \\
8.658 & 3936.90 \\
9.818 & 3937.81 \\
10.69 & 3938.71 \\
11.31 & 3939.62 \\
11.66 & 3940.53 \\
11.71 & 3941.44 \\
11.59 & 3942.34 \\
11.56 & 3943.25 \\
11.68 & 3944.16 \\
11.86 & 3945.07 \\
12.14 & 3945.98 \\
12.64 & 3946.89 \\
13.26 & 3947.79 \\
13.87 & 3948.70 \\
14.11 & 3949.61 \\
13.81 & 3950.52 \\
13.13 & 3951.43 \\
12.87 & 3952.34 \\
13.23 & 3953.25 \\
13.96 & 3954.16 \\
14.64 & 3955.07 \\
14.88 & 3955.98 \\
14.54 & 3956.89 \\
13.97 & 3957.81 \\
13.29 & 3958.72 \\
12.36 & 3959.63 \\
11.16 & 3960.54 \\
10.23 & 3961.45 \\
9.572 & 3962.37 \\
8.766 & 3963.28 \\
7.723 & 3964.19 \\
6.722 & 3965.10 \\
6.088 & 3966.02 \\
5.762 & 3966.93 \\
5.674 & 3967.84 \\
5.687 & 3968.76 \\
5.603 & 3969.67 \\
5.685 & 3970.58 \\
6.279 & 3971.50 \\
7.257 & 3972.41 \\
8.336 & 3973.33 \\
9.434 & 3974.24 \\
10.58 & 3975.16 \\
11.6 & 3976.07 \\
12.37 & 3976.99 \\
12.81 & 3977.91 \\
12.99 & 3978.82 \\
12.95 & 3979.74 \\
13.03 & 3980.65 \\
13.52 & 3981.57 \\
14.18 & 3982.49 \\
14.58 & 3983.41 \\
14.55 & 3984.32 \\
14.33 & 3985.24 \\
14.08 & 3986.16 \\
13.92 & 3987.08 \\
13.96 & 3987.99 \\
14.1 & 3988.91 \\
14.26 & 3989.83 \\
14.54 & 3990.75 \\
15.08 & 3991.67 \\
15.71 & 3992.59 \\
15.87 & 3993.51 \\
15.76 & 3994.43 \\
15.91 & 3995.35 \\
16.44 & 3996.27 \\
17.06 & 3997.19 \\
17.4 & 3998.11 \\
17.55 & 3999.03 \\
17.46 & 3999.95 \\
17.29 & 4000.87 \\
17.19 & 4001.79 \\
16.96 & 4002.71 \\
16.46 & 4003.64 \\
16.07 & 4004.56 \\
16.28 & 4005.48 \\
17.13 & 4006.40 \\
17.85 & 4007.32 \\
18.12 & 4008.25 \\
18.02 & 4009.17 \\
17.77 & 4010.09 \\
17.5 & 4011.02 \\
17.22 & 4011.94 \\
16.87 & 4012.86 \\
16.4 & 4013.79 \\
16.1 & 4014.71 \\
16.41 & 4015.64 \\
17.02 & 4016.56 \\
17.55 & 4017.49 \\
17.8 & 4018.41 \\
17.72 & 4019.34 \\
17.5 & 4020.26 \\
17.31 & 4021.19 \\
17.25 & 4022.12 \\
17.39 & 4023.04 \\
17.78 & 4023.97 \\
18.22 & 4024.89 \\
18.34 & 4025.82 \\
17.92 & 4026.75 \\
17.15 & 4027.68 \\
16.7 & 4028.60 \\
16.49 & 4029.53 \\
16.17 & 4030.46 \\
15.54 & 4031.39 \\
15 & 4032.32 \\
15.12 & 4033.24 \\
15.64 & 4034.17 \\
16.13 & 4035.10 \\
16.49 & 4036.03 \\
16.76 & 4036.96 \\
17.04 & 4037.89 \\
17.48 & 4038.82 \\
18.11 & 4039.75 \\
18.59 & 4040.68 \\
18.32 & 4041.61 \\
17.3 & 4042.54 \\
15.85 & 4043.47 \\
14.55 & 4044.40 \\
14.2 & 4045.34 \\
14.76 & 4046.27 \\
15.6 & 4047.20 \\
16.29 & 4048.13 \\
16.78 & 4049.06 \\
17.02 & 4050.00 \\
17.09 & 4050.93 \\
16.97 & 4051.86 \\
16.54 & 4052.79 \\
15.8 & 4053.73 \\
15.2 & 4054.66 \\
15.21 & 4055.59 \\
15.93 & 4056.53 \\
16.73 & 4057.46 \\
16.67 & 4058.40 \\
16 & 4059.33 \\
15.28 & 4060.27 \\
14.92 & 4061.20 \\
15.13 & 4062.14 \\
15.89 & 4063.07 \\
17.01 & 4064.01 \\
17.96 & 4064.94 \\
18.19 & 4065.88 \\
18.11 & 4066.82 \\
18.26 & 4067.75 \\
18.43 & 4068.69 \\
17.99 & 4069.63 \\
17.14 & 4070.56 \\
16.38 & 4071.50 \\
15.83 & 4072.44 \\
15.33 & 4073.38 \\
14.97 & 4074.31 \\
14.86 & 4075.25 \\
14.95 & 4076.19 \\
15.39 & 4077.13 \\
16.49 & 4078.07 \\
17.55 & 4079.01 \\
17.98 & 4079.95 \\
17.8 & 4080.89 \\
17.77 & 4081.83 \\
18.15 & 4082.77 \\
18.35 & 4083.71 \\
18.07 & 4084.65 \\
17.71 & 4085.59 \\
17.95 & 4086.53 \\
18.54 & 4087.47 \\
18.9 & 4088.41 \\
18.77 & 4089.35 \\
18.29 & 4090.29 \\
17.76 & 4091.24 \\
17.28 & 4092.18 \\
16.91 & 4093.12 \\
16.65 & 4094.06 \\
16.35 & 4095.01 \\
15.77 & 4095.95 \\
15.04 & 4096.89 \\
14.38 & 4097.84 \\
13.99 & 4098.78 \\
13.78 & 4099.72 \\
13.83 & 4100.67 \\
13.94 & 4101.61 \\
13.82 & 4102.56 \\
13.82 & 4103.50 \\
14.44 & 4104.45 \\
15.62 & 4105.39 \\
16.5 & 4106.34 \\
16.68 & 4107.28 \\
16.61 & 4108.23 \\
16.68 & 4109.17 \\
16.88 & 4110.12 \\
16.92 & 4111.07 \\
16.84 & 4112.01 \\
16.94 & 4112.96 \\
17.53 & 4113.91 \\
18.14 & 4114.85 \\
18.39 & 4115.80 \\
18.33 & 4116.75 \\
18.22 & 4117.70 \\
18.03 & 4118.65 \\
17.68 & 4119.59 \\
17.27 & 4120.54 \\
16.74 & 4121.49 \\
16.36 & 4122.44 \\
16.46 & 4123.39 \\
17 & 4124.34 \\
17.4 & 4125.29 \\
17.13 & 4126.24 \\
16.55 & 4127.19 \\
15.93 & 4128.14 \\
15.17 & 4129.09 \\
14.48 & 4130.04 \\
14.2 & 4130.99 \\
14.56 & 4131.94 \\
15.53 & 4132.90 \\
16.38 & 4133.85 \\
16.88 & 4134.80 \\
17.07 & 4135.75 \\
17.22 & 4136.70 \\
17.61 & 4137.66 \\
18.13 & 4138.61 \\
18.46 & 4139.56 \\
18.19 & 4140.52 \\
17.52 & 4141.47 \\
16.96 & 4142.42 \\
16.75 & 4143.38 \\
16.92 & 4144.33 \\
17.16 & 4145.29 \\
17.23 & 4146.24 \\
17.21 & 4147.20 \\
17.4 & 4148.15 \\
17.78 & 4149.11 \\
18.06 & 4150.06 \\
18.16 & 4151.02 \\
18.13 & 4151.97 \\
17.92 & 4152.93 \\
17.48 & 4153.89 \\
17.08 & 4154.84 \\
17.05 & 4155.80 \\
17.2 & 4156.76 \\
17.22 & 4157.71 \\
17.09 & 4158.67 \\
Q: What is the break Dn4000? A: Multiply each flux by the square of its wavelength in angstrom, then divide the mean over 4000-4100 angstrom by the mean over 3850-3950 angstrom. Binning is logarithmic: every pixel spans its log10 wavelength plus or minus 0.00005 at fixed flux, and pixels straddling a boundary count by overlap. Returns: 1.5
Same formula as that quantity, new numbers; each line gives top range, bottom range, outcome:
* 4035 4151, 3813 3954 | 1.60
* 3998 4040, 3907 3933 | 1.47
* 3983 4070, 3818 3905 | 1.57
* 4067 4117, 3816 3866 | 1.69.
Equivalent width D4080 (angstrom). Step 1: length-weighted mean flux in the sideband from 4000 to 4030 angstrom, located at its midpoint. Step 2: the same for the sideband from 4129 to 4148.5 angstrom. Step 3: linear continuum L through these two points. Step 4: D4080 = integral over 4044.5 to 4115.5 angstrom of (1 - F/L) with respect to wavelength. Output 2.2 angstrom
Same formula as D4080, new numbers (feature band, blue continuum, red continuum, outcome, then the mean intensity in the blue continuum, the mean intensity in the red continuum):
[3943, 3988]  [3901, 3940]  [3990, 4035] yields 8.8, 11.7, 16.8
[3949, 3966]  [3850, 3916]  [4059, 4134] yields 2.3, 12.5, 16.6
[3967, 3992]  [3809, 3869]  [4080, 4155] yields 4.9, 11.5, 16.8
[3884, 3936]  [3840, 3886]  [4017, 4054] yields 5.6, 11.9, 16.8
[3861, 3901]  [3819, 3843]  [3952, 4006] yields -4.1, 9.64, 12.7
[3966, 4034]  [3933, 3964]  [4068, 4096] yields -4.7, 11.5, 17.2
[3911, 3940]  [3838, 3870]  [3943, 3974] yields 0.8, 11.9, 10.6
